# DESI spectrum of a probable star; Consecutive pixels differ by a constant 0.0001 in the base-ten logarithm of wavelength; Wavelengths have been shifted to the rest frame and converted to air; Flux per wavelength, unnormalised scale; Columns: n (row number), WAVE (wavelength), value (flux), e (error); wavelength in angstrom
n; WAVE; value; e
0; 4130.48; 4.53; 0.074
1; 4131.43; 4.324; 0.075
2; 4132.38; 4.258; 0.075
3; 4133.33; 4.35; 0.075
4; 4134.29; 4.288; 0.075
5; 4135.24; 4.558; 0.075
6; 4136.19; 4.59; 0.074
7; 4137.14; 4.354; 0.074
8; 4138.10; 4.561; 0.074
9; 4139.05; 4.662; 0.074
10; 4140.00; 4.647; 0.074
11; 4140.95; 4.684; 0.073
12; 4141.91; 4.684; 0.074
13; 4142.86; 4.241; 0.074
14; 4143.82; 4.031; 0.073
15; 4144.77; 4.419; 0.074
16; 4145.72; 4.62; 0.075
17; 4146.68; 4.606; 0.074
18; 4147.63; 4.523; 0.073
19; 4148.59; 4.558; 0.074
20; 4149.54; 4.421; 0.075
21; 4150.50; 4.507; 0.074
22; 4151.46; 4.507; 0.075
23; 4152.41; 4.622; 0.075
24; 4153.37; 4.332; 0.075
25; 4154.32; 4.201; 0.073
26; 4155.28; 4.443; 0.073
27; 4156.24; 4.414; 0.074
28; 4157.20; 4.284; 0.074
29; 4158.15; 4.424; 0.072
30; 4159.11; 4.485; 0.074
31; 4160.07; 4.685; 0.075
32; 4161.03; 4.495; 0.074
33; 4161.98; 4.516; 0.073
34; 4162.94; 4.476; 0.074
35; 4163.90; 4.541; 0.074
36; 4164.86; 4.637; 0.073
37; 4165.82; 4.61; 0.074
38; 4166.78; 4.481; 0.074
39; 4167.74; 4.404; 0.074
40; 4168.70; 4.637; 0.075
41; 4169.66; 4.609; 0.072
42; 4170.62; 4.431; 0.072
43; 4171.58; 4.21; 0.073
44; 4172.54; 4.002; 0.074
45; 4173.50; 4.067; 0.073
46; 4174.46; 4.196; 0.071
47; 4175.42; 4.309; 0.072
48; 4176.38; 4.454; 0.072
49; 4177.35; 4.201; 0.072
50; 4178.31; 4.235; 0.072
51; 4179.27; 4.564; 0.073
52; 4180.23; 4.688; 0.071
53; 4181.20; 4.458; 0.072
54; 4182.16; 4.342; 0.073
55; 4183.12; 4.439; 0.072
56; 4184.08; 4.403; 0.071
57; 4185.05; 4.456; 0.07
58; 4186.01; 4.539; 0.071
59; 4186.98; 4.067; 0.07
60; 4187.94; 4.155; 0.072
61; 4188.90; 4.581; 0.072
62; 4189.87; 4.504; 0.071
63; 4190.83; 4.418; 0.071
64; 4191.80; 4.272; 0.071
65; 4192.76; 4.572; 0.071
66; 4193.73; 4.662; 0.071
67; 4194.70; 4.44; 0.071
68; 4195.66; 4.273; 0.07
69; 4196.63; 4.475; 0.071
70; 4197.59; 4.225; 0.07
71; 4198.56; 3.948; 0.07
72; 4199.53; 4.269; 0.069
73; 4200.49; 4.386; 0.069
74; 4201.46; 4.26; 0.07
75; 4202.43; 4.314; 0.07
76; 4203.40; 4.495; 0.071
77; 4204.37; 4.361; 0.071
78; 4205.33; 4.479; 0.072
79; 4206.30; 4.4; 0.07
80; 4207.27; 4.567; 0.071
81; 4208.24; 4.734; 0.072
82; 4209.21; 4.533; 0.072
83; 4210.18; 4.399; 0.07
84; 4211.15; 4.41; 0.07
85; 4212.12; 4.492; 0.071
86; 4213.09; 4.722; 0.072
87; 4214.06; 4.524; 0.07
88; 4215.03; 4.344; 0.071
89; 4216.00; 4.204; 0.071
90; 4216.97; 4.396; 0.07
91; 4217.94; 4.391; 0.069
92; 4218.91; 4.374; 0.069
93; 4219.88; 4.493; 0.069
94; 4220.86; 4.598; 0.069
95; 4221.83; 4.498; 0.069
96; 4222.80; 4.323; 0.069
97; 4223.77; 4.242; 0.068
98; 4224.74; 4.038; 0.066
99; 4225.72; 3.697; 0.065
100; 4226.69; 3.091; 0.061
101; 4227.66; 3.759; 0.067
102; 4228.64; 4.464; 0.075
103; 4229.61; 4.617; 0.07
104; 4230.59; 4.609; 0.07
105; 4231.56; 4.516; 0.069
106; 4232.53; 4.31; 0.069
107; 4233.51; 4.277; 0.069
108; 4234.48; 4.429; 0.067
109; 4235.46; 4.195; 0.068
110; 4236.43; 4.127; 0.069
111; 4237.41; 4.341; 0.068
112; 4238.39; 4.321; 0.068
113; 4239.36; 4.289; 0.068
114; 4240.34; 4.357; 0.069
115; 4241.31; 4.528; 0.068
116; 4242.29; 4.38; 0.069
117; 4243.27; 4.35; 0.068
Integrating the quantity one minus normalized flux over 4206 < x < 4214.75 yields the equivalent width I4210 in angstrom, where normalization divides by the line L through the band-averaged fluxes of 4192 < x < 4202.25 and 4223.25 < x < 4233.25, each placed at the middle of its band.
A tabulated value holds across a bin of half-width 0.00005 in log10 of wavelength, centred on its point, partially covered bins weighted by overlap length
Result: -0.6 angstrom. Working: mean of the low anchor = 4.35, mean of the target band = 4.53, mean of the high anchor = 4.14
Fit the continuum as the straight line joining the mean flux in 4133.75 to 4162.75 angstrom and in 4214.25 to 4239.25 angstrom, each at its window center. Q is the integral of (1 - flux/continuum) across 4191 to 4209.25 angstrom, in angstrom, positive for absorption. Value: -0.3 angstrom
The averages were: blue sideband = 4.48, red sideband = 4.27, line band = 4.4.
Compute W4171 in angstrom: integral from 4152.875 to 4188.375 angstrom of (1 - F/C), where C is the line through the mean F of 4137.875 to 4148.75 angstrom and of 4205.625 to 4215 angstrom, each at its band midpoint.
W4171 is 0.9 angstrom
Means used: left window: 4.52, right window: 4.52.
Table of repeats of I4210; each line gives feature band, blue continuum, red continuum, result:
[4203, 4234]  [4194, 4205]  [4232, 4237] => -0.4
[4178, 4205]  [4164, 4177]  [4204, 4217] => 0.3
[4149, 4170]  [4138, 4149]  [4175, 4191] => -0.1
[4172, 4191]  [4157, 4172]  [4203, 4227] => 0.4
